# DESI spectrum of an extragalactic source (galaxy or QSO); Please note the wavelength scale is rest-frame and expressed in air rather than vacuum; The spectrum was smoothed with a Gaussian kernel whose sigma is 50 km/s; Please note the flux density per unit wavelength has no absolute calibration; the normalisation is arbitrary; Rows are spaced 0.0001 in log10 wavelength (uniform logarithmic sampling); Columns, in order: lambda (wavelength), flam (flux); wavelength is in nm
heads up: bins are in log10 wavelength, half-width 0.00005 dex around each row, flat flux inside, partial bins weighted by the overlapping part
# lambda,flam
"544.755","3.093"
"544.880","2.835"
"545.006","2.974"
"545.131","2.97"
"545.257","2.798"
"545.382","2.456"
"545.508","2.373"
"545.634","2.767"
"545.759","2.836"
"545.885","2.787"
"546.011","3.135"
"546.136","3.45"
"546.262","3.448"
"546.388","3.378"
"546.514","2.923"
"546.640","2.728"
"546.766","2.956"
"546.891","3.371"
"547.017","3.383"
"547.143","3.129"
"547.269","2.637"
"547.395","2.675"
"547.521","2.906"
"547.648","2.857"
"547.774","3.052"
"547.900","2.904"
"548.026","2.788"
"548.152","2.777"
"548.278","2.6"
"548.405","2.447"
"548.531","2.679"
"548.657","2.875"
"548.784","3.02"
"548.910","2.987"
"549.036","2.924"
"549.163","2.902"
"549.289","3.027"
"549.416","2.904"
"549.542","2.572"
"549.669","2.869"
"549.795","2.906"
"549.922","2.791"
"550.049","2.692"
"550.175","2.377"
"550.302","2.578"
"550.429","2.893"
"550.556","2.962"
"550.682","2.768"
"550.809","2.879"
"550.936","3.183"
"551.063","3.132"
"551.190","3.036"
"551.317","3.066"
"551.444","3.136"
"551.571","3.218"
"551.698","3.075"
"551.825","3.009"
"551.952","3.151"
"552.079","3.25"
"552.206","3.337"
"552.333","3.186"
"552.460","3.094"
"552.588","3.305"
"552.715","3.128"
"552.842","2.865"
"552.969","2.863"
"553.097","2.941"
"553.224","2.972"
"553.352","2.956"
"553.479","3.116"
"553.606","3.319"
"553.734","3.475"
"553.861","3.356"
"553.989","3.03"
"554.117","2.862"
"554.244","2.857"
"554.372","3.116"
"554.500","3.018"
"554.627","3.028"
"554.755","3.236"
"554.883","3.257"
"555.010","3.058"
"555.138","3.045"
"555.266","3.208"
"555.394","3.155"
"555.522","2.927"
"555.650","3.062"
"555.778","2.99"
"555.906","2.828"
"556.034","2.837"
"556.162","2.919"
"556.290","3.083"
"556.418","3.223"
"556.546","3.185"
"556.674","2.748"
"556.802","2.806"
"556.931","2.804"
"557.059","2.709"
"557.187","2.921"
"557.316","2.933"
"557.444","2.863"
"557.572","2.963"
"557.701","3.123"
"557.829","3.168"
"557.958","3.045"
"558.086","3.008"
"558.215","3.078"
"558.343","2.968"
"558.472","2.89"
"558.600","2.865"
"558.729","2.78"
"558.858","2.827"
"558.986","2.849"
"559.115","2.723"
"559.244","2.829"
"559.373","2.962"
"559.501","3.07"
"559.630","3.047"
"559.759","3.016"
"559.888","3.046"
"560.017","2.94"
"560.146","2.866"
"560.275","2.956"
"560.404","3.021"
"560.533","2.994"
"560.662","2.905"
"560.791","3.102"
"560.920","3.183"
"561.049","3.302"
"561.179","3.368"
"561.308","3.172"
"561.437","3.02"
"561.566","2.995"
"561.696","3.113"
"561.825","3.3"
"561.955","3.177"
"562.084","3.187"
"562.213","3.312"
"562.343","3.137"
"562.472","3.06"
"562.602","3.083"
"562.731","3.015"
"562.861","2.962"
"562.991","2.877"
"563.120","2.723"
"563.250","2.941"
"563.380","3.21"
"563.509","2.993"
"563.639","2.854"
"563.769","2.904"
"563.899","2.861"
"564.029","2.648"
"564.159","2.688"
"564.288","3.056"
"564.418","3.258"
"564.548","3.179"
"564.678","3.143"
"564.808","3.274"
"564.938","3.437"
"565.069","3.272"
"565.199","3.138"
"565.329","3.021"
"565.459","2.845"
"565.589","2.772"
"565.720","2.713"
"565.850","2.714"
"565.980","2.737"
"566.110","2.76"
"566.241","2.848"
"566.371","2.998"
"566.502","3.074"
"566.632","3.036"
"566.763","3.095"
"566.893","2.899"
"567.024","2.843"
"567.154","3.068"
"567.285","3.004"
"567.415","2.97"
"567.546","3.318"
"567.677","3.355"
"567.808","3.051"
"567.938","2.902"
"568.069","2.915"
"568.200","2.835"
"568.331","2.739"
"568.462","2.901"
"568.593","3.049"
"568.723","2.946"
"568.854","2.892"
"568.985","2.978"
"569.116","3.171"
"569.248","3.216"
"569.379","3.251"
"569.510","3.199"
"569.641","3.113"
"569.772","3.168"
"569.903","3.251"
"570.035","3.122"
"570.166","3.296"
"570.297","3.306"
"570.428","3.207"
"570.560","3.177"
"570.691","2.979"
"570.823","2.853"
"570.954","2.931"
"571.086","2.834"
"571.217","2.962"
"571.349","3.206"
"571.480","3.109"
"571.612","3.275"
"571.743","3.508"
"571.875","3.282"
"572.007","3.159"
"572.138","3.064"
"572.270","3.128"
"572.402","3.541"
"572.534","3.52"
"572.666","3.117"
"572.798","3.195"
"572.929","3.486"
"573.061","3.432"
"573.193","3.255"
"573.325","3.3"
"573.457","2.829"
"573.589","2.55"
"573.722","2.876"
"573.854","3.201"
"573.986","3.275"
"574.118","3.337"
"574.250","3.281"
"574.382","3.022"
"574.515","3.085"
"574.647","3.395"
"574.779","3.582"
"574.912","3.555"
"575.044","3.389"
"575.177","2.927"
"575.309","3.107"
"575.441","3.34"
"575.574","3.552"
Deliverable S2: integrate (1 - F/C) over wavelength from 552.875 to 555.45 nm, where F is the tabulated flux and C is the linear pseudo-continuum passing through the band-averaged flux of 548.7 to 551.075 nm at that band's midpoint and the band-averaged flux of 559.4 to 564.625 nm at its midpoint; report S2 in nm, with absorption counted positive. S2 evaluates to -0.15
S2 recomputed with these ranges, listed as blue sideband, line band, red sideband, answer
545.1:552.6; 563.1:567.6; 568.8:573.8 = 0.16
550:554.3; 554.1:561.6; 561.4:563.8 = 0.11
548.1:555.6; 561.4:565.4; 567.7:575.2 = 0.03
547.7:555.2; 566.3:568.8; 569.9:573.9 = 0.10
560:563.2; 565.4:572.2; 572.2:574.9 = 0.28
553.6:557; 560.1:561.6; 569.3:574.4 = 0.01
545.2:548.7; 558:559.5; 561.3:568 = 0.04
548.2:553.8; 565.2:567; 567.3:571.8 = 0.10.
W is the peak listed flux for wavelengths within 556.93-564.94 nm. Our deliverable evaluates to 3.437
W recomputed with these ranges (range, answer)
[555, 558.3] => 3.223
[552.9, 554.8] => 3.475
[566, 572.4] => 3.508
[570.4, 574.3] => 3.541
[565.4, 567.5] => 3.095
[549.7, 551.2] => 3.183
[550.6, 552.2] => 3.25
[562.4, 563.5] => 3.21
